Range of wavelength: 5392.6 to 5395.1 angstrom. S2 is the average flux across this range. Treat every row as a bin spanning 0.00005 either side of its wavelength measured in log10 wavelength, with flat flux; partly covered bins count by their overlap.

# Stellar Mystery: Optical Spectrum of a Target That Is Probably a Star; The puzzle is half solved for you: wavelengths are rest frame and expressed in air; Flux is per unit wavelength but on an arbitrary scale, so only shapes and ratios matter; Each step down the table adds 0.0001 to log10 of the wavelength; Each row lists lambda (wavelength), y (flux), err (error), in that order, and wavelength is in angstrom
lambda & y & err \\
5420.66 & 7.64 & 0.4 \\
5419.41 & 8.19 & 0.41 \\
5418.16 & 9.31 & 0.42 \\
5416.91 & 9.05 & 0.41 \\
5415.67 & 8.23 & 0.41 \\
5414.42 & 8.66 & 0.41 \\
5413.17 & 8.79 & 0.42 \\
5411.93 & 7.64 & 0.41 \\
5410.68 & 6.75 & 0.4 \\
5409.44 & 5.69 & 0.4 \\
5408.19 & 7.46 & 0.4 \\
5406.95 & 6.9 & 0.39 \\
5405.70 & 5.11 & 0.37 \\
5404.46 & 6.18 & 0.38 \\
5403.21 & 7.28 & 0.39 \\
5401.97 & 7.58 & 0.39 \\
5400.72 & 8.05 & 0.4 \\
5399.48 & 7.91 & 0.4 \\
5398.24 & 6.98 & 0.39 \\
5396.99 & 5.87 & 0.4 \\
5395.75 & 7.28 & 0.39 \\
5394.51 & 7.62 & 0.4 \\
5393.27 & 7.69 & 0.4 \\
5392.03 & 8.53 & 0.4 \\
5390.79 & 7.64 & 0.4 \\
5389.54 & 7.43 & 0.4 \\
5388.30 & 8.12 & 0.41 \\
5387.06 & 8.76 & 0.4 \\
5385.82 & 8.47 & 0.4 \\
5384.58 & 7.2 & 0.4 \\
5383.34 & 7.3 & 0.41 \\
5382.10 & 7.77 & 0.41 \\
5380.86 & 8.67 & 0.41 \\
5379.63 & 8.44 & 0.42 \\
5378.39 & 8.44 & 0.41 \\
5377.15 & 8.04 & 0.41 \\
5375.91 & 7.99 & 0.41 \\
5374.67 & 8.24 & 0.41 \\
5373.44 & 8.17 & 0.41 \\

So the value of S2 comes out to 7.68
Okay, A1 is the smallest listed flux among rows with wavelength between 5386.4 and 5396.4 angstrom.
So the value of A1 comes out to 7.28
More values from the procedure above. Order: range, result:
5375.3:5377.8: 7.99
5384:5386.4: 7.2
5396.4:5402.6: 5.87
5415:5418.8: 8.23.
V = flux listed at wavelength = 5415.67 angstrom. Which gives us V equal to 8.23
